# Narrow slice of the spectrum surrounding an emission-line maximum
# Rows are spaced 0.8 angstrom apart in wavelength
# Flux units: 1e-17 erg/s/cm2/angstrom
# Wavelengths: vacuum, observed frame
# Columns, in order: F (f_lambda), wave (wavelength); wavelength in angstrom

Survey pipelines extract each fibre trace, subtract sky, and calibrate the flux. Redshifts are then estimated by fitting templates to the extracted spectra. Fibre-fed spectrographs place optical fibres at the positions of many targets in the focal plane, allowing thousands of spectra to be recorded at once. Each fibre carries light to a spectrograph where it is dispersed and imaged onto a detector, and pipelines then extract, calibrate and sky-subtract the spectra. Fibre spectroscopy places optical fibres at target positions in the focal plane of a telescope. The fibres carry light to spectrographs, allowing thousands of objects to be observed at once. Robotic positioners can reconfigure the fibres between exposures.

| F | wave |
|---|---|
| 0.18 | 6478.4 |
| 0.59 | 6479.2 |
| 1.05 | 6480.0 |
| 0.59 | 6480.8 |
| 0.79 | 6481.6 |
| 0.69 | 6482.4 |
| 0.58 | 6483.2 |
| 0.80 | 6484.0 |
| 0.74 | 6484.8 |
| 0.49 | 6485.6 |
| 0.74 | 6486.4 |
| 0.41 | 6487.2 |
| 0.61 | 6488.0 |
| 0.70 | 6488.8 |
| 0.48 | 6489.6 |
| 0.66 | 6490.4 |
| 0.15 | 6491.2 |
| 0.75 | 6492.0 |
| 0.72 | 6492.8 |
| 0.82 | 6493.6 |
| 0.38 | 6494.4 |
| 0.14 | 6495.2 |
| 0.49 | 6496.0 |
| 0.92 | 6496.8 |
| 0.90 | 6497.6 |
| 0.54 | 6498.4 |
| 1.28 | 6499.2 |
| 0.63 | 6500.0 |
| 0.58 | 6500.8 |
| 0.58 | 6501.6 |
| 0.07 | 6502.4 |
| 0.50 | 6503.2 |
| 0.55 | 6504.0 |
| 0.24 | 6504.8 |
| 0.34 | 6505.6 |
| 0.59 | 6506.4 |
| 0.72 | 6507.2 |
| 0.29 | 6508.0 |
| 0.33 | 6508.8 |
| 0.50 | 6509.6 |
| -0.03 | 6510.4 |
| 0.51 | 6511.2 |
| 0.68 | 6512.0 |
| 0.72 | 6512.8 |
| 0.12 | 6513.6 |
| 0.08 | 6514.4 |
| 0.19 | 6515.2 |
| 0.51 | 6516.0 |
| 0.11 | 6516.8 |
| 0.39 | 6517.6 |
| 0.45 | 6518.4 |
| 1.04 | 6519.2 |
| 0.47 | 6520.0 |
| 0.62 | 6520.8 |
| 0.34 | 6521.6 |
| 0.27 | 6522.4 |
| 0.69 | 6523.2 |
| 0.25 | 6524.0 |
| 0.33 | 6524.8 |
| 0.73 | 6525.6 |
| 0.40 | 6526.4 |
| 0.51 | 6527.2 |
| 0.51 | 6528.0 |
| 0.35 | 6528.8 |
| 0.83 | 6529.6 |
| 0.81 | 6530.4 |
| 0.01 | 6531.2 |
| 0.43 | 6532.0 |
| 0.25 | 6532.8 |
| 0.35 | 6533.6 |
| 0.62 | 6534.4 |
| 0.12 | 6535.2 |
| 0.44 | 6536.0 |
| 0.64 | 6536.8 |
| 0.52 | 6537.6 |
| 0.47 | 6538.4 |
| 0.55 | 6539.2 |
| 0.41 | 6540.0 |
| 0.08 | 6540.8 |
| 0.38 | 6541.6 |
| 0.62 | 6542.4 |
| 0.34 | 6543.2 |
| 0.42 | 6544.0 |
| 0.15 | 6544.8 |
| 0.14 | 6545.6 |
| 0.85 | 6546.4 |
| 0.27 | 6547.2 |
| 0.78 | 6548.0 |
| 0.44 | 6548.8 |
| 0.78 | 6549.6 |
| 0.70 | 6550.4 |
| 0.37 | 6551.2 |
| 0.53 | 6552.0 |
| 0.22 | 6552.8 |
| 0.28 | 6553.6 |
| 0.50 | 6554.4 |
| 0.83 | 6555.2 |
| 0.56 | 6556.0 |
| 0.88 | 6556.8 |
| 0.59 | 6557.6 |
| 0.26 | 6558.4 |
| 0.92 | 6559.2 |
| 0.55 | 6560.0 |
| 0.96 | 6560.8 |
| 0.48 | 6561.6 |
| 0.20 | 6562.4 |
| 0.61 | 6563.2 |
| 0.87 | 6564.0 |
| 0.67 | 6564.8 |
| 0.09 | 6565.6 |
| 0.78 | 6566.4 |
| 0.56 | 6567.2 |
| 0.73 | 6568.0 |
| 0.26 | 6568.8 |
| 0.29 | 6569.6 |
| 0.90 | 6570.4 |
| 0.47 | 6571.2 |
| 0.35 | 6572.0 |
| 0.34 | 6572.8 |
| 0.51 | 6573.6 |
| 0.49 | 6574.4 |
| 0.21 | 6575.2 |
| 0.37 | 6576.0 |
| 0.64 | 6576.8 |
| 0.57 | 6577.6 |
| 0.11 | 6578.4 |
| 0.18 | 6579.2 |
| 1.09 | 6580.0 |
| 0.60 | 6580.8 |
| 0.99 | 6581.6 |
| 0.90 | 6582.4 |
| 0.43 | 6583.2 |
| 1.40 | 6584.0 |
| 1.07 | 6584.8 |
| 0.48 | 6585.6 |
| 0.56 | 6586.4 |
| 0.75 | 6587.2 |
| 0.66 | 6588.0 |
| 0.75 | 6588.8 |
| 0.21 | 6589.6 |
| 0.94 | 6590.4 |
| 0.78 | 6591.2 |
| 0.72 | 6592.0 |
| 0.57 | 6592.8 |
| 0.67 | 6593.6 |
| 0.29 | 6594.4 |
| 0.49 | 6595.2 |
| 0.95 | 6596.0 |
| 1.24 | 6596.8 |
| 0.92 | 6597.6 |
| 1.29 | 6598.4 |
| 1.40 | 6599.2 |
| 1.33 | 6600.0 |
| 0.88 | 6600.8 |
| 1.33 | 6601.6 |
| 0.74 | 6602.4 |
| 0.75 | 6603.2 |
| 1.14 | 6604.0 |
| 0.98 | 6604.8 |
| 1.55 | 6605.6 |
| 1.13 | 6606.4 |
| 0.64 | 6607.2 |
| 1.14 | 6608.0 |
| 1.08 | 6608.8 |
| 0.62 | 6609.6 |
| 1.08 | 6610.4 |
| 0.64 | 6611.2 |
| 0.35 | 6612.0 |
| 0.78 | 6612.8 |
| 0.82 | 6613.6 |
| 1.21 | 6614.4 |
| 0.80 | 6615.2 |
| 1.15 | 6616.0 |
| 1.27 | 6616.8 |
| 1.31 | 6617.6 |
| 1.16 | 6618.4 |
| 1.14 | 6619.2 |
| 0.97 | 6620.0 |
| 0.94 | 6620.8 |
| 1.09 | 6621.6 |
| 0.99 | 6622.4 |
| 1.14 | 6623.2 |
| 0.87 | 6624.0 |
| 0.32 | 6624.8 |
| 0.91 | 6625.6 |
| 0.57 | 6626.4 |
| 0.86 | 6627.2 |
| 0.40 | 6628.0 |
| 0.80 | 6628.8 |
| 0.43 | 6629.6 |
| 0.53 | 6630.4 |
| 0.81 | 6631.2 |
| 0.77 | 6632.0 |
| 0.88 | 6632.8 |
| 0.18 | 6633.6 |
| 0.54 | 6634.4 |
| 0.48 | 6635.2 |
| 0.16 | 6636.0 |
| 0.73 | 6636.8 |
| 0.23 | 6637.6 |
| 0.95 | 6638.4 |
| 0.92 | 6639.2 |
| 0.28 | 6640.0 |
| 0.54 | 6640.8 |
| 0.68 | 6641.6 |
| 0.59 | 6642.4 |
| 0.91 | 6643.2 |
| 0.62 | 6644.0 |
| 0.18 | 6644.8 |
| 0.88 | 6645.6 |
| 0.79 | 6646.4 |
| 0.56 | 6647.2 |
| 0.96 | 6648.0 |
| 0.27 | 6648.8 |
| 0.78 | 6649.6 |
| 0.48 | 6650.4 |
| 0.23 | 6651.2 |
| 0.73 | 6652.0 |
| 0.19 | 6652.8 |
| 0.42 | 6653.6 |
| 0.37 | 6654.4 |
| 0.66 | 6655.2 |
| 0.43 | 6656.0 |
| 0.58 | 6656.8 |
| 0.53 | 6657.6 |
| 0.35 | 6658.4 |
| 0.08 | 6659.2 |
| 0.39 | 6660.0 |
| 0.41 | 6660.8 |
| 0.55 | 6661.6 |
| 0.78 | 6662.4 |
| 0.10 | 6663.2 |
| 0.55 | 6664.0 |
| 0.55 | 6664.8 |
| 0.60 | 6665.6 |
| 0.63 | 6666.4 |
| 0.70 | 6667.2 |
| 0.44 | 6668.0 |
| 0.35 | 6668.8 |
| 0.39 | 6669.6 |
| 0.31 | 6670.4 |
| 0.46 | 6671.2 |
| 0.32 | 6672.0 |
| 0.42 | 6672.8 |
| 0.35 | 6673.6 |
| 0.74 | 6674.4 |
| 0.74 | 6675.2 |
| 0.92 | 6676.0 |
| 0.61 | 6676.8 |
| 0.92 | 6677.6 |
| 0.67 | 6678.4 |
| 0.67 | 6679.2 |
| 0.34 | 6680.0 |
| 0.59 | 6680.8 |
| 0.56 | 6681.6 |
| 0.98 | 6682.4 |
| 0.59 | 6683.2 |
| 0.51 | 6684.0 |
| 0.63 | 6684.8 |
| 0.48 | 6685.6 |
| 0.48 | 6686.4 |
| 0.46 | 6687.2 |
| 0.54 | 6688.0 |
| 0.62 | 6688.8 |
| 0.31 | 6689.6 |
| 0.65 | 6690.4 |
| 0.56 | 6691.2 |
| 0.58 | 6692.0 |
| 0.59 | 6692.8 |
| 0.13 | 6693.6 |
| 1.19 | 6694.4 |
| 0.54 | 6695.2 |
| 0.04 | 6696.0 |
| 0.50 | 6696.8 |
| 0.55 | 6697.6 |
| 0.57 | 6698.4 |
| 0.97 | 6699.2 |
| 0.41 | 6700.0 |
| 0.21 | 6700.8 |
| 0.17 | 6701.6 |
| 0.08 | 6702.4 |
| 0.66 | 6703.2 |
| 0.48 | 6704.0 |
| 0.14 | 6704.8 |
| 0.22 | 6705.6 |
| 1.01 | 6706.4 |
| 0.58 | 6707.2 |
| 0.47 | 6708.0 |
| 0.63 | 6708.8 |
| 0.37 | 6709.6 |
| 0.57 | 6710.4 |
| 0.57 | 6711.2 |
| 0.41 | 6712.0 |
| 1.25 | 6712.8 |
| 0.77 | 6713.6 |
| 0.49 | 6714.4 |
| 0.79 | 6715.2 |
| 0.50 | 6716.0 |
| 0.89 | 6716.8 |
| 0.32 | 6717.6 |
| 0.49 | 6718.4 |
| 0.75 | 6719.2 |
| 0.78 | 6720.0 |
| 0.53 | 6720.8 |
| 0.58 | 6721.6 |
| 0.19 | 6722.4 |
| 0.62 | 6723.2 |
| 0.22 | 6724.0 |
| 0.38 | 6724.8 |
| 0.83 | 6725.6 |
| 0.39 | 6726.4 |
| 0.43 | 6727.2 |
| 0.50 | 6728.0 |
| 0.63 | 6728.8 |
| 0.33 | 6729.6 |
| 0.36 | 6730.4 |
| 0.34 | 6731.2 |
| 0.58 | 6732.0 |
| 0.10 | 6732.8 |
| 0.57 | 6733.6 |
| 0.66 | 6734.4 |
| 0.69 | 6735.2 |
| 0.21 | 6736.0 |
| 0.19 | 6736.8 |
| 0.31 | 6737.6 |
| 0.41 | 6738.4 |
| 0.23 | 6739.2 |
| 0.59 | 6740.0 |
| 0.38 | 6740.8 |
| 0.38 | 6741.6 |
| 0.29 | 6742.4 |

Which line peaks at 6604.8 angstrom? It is Mg II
